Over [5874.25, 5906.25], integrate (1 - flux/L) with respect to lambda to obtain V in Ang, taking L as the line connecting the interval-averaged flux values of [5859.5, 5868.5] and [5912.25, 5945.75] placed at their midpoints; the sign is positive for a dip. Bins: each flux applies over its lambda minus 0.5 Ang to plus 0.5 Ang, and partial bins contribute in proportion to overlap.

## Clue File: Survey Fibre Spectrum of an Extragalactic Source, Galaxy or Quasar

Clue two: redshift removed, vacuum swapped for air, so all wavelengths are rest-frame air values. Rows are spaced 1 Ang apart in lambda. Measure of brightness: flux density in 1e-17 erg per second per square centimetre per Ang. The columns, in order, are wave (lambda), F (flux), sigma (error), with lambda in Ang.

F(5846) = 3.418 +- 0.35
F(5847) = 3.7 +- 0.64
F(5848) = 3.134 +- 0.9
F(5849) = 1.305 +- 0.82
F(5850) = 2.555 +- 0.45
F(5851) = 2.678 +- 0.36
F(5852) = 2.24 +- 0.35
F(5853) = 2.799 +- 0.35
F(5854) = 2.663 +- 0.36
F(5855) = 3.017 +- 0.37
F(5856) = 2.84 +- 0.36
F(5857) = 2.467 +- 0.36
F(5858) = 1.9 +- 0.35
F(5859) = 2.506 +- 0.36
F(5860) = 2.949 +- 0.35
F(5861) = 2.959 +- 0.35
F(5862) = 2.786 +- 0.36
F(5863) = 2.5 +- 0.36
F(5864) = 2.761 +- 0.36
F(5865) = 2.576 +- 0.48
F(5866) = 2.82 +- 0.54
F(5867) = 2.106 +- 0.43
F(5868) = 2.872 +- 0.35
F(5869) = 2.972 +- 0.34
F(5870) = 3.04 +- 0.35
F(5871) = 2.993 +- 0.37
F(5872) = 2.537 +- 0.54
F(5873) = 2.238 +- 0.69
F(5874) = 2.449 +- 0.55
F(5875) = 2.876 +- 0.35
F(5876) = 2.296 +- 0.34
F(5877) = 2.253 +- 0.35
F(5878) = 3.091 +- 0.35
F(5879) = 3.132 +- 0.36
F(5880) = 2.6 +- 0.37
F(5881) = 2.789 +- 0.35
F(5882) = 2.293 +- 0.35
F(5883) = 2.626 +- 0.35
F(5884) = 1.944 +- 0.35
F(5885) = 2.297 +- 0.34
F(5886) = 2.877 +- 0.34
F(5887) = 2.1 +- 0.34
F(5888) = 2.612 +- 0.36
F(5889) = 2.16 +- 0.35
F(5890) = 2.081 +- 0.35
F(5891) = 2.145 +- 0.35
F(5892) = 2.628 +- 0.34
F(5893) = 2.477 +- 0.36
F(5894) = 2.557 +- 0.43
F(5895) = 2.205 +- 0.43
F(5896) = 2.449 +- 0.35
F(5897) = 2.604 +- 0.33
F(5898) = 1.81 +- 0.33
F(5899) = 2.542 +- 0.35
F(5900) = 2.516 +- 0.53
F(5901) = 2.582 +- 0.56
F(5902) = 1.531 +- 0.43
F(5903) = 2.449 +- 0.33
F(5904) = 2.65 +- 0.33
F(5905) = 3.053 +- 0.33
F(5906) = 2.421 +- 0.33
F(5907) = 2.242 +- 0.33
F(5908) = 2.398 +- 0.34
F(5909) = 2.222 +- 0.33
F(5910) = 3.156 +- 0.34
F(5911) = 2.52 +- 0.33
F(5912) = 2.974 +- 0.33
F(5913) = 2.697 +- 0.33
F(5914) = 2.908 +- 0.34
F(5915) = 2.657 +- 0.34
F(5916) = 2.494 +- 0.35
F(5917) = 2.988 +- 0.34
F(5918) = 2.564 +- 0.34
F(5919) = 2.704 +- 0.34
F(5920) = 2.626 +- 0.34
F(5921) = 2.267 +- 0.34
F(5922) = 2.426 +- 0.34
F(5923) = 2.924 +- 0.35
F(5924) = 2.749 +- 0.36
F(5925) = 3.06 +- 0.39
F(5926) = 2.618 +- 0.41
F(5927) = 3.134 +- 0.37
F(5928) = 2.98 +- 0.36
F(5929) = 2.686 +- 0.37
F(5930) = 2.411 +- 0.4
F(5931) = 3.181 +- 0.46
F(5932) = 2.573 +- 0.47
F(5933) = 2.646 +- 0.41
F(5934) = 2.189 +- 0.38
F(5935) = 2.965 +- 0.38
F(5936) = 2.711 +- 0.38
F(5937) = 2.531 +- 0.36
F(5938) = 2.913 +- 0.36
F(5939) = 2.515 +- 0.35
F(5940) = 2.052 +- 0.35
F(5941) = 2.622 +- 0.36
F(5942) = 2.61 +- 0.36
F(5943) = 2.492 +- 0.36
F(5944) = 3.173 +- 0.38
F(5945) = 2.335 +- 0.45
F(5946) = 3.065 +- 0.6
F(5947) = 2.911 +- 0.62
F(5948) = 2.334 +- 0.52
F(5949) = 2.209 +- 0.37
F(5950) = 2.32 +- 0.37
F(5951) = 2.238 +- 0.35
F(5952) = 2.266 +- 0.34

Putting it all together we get 2.8 Ang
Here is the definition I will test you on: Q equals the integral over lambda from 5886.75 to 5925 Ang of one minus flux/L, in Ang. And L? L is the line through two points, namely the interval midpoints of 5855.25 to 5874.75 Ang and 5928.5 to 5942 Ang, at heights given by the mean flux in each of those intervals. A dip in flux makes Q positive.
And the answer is 1.7 Ang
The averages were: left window 2.65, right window 2.61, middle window 2.51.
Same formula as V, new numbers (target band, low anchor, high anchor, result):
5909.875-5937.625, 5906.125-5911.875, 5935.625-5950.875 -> -1.9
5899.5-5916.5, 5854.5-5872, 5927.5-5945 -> 0.7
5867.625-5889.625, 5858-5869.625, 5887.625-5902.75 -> -0.6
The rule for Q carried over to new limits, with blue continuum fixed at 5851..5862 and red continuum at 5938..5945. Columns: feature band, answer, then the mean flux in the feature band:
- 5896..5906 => 0.75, 2.42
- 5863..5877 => -0.02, 2.64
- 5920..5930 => -0.54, 2.74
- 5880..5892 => 1.12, 2.38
